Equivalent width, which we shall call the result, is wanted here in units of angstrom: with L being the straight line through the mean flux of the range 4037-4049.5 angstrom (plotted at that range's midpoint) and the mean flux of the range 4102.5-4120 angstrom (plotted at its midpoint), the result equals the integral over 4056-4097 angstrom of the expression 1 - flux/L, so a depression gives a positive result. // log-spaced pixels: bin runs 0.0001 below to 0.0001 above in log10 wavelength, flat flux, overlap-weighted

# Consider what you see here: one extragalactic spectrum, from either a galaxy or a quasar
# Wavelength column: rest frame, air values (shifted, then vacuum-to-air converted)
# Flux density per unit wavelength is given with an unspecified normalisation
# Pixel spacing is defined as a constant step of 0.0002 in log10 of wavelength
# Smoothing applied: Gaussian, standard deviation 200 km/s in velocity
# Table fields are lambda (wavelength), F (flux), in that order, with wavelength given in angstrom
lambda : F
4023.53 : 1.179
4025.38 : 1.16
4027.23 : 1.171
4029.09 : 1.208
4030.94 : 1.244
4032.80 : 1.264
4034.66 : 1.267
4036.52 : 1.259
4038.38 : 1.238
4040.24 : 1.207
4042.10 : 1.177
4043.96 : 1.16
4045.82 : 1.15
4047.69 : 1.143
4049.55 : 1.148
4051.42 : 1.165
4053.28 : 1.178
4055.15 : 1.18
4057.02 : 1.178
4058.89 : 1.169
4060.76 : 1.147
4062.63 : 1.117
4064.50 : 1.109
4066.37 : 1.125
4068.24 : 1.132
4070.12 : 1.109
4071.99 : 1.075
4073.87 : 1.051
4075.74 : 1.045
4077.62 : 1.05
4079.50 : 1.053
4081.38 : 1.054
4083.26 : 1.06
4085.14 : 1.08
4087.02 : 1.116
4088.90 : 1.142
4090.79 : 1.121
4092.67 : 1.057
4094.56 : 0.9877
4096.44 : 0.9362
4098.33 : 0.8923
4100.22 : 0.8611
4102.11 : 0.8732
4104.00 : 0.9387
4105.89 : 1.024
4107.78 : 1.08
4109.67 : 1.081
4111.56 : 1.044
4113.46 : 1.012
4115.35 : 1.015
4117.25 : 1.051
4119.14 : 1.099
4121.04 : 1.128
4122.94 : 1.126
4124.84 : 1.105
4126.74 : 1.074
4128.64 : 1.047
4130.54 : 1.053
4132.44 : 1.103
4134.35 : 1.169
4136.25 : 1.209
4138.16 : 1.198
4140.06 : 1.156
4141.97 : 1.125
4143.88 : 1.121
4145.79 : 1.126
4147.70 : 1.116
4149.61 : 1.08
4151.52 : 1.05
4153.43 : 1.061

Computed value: 0.7 angstrom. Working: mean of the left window 1.18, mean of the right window 1.03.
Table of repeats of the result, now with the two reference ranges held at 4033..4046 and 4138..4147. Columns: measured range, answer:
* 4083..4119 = 4.6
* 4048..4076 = 1.6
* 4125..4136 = 0.5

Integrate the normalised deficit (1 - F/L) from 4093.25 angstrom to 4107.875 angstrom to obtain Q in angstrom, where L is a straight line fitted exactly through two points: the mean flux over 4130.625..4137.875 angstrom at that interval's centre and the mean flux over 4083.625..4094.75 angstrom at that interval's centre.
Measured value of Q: 2.12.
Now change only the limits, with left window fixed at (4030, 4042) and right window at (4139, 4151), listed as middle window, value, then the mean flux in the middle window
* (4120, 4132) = 0.5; 1.09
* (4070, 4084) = 1.6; 1.06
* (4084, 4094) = 0.7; 1.1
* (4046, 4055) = 0.5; 1.16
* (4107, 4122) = 1.2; 1.06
